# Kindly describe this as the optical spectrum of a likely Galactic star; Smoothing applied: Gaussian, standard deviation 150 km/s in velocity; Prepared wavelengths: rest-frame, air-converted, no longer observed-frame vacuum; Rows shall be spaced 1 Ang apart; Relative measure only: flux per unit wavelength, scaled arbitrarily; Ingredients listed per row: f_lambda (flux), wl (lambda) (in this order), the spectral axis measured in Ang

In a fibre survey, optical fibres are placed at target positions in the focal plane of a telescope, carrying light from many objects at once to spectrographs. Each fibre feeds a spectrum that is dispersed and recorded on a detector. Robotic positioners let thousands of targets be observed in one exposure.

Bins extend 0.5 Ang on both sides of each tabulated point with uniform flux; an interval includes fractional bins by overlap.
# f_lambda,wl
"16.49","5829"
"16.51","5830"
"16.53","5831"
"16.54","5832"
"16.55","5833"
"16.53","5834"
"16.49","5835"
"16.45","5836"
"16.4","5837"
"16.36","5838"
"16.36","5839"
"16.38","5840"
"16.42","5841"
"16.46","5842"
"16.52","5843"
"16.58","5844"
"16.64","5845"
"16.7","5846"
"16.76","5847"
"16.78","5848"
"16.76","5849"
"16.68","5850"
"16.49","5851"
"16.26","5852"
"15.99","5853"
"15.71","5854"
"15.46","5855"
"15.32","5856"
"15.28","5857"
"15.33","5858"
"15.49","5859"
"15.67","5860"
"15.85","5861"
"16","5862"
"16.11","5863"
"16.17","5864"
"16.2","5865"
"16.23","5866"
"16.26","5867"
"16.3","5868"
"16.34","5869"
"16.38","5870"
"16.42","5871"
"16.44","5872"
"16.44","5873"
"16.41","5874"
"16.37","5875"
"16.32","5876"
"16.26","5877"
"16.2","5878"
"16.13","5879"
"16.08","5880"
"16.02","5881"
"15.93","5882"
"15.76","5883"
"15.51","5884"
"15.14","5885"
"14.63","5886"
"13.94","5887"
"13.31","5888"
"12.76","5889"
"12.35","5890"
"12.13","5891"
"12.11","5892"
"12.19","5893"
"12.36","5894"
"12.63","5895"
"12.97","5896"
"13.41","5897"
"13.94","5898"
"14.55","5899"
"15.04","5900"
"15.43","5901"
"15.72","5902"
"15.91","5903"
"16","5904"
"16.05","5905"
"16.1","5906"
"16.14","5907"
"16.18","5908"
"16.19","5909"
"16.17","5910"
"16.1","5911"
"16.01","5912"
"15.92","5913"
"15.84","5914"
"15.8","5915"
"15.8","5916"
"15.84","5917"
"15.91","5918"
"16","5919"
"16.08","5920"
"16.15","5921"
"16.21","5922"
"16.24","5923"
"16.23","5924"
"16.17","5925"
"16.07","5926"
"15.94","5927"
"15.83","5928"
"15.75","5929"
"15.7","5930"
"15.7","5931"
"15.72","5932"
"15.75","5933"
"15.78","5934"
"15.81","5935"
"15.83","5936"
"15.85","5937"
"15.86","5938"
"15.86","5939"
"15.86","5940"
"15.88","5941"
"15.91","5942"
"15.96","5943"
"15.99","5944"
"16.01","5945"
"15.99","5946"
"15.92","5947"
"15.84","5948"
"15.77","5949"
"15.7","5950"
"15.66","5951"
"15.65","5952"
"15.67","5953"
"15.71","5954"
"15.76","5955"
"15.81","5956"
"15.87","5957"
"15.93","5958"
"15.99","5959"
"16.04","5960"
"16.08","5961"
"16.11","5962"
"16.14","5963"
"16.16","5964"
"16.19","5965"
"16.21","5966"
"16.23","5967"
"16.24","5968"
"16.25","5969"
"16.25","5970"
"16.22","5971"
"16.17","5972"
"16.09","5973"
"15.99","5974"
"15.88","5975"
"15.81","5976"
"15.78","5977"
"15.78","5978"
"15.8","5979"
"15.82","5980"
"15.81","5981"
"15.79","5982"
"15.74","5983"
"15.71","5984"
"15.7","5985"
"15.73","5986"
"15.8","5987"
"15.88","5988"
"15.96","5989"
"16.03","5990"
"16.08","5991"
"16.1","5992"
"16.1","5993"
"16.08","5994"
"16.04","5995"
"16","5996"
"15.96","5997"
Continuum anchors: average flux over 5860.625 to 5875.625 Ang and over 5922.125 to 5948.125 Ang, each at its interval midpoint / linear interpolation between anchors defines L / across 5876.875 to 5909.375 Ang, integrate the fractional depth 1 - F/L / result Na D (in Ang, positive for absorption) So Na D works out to 2.93 Ang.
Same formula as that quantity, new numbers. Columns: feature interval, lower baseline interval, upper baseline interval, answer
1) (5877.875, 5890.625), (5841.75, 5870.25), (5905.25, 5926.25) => 1.0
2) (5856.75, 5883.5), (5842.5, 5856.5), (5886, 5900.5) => -2.3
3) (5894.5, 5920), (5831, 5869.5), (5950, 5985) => 1.0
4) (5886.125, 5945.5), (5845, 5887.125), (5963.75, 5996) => 2.8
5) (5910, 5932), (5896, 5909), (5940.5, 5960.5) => -0.6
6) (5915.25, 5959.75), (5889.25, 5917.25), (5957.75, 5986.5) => -1.5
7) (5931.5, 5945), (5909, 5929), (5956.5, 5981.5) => 0.1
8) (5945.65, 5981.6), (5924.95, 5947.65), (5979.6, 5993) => -0.2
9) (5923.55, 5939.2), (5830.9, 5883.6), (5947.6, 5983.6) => 0.2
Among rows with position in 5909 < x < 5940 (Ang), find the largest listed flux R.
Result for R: 16.24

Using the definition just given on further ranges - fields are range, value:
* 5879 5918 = 16.19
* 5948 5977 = 16.25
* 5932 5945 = 16.01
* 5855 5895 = 16.44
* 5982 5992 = 16.1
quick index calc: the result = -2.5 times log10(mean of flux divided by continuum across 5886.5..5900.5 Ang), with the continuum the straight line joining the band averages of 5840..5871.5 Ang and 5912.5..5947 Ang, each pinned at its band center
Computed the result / 0.22 mag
